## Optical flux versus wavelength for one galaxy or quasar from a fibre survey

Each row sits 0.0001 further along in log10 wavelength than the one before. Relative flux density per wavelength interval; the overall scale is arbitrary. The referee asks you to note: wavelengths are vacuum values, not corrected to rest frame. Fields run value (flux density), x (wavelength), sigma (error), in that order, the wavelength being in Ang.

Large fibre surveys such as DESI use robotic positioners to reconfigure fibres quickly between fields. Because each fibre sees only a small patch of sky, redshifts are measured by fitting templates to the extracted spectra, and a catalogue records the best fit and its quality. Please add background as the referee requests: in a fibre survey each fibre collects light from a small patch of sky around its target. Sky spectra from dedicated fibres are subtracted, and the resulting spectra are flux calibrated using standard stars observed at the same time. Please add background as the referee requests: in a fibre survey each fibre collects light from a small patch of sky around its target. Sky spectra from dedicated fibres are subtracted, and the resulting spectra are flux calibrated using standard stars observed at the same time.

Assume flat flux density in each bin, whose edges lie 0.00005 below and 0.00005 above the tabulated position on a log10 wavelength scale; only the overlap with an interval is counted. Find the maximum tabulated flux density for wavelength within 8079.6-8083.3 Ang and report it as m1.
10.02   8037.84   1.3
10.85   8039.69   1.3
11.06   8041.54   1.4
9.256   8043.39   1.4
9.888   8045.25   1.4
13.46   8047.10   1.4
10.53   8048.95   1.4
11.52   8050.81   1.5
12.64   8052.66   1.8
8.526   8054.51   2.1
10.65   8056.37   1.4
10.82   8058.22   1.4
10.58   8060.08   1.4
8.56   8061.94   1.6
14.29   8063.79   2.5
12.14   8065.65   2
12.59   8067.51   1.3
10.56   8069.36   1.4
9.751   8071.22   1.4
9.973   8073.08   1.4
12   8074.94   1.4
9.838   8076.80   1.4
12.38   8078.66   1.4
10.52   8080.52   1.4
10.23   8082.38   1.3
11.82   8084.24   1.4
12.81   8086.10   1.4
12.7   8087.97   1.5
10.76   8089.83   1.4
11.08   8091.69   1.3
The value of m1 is 10.52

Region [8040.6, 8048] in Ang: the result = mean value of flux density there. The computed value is 10.9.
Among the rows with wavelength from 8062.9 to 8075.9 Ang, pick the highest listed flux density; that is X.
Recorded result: 14.29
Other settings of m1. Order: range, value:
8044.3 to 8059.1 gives 13.46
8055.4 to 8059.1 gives 10.82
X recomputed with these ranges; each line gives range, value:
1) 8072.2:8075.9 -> 12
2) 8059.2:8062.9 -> 10.58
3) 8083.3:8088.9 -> 12.81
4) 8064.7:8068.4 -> 12.59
